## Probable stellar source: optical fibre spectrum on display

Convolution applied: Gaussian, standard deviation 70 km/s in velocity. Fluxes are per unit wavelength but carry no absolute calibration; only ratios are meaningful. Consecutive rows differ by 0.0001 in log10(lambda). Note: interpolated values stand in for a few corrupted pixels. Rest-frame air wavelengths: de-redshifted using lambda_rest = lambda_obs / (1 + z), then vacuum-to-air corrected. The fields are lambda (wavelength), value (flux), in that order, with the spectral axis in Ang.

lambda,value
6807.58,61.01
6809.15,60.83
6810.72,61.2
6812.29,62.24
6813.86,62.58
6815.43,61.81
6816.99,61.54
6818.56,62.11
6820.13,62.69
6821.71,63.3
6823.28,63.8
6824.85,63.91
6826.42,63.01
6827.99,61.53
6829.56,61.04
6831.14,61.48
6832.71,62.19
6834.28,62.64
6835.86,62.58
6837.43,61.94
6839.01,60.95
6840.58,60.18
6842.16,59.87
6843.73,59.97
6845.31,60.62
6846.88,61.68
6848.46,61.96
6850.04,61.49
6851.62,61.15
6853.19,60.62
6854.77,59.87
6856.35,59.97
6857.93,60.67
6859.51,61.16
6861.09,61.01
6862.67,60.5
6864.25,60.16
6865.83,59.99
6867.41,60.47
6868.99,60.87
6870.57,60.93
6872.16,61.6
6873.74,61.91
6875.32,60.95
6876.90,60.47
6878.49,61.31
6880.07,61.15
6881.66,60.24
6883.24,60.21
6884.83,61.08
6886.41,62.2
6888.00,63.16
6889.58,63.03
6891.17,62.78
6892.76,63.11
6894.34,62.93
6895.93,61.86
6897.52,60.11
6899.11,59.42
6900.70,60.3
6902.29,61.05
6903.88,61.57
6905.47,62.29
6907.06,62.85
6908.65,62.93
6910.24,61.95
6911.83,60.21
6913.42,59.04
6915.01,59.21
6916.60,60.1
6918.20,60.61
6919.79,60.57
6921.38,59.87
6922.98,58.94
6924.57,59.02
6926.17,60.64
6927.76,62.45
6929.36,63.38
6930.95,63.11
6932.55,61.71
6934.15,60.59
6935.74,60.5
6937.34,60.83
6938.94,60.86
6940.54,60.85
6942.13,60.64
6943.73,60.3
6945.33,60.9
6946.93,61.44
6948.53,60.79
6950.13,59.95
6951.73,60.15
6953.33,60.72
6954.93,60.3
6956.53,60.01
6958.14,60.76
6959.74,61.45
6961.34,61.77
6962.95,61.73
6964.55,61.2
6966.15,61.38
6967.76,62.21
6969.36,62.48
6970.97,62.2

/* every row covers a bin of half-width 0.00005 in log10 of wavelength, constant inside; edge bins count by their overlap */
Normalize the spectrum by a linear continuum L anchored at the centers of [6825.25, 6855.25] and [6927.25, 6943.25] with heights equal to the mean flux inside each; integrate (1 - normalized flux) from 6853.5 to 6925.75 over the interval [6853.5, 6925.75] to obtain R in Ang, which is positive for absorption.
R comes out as 0.5 Ang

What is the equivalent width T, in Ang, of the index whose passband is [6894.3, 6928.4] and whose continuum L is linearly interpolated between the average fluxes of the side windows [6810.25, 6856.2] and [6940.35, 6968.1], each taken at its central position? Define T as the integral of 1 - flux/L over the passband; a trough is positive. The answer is 0.2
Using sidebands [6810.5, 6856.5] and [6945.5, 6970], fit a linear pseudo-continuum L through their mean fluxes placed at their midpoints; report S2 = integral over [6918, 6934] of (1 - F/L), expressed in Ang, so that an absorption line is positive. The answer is 0.1 Ang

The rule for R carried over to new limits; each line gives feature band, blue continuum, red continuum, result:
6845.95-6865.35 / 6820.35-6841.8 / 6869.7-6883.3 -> 0.2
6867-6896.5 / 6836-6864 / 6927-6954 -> -0.3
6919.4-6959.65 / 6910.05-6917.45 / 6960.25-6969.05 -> 0.0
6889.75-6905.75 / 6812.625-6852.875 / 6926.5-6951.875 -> 0.0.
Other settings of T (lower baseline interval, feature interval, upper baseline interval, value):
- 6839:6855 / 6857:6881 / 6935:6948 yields -0.03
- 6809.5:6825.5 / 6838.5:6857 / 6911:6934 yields 0.37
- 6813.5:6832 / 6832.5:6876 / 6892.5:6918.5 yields 0.66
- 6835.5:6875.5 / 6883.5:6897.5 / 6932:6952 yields -0.34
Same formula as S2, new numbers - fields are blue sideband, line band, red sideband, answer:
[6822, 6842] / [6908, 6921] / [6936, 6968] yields 0.15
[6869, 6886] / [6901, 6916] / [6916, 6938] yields -0.06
